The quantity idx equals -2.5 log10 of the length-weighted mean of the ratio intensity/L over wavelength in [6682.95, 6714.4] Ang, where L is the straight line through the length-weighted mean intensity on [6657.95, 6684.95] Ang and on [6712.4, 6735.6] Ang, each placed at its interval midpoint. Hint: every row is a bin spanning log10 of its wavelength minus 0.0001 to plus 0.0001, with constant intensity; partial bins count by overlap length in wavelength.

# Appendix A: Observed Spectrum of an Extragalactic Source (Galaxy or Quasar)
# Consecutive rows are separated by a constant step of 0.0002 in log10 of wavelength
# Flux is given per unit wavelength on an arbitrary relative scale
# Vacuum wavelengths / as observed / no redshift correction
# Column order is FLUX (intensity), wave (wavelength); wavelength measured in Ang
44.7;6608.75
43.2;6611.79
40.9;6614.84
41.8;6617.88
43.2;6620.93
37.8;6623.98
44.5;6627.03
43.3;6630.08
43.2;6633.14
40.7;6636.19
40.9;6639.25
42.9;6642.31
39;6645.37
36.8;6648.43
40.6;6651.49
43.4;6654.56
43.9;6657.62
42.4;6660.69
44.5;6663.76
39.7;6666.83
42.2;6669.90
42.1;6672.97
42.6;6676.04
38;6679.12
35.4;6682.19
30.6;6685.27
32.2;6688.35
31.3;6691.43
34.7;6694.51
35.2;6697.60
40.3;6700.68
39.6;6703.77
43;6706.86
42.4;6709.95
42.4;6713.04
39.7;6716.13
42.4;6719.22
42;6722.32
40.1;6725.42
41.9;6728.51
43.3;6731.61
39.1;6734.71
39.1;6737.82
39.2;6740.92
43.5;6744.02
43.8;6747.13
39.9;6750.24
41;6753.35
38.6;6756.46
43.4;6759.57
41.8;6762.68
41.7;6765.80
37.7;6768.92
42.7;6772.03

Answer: 0.11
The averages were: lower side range 40.5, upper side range 41.4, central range 37.1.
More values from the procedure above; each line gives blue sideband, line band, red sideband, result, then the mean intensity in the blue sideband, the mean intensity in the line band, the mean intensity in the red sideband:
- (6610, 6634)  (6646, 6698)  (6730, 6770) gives 0.08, 42.2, 38.6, 41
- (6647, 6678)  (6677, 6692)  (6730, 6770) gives 0.22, 41.8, 34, 41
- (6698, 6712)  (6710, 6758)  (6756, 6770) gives -0.01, 40.9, 41.1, 40.9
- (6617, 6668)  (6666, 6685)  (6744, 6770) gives 0.06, 41.7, 39.4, 41.2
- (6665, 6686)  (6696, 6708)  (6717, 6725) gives 0.03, 39.1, 39.4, 41.7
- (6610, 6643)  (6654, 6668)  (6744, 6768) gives -0.02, 42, 42.8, 41.5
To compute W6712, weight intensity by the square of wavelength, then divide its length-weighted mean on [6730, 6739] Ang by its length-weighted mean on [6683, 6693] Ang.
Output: 1.30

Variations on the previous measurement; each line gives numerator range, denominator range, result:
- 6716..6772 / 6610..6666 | 1.01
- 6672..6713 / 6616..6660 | 0.92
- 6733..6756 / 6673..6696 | 1.17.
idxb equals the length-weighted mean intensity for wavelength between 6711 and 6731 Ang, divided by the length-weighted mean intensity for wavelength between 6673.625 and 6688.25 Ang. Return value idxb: 1.14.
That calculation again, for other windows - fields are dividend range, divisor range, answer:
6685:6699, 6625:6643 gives 0.78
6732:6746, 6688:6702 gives 1.16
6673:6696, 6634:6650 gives 0.88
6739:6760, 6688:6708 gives 1.12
